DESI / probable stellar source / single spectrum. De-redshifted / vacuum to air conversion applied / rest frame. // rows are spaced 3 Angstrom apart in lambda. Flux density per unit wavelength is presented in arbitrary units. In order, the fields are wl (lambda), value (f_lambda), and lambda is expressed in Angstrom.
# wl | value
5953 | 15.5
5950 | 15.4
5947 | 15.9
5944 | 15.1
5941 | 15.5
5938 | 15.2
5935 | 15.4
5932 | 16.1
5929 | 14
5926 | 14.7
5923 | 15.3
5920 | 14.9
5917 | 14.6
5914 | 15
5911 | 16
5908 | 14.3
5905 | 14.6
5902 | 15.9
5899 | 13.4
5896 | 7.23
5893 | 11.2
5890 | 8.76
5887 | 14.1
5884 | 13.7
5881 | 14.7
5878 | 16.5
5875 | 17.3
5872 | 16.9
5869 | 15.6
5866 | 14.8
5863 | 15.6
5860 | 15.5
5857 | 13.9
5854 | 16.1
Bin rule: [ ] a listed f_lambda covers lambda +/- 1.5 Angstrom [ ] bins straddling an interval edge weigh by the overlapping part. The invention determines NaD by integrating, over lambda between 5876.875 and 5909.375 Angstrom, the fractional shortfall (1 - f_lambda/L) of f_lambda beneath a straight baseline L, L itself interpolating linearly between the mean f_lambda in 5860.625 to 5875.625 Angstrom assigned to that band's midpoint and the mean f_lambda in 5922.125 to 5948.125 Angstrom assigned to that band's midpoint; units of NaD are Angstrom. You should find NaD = 5.4 Angstrom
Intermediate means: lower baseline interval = 15.9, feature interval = 13.1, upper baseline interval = 15.2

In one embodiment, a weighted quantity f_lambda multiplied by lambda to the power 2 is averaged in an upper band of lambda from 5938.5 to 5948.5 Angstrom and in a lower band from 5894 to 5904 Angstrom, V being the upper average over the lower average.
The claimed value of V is 1.28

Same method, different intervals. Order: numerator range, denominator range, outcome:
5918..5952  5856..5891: 1.04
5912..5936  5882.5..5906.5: 1.23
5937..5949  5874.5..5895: 1.17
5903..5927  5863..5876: 0.95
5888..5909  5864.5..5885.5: 0.79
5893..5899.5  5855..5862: 0.68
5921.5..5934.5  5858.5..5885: 0.98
